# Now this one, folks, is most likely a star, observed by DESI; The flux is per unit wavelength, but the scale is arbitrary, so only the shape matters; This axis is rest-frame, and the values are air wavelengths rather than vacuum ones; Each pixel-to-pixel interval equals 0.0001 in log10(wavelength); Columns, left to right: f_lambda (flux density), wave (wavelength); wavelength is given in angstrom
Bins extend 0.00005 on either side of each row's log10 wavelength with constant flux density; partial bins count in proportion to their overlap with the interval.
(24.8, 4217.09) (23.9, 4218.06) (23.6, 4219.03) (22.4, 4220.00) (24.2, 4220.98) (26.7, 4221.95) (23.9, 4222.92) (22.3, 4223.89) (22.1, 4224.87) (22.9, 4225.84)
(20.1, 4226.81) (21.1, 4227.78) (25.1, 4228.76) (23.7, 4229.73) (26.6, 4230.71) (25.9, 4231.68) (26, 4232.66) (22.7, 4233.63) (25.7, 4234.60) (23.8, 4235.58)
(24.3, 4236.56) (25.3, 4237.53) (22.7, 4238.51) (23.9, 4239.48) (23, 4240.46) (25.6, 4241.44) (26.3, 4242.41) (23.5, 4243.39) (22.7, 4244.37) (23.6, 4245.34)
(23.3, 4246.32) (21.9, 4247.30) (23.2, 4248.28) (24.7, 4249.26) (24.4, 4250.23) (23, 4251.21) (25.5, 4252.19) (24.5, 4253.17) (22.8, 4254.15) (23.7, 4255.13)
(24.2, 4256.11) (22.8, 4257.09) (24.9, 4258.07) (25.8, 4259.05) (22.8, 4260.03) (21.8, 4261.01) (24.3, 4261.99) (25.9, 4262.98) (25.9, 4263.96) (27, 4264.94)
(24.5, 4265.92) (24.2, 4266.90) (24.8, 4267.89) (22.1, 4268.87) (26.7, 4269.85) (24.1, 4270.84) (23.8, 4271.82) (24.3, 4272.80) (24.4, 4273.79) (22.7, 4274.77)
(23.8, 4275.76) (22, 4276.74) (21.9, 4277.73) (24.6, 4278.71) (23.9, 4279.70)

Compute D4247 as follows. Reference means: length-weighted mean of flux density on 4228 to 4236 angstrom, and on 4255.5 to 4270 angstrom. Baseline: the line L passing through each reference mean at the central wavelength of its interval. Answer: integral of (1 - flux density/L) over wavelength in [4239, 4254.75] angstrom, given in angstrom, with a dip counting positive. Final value 0.5 angstrom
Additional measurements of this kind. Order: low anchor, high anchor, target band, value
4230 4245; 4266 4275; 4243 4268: 0.3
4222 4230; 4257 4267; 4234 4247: -0.3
